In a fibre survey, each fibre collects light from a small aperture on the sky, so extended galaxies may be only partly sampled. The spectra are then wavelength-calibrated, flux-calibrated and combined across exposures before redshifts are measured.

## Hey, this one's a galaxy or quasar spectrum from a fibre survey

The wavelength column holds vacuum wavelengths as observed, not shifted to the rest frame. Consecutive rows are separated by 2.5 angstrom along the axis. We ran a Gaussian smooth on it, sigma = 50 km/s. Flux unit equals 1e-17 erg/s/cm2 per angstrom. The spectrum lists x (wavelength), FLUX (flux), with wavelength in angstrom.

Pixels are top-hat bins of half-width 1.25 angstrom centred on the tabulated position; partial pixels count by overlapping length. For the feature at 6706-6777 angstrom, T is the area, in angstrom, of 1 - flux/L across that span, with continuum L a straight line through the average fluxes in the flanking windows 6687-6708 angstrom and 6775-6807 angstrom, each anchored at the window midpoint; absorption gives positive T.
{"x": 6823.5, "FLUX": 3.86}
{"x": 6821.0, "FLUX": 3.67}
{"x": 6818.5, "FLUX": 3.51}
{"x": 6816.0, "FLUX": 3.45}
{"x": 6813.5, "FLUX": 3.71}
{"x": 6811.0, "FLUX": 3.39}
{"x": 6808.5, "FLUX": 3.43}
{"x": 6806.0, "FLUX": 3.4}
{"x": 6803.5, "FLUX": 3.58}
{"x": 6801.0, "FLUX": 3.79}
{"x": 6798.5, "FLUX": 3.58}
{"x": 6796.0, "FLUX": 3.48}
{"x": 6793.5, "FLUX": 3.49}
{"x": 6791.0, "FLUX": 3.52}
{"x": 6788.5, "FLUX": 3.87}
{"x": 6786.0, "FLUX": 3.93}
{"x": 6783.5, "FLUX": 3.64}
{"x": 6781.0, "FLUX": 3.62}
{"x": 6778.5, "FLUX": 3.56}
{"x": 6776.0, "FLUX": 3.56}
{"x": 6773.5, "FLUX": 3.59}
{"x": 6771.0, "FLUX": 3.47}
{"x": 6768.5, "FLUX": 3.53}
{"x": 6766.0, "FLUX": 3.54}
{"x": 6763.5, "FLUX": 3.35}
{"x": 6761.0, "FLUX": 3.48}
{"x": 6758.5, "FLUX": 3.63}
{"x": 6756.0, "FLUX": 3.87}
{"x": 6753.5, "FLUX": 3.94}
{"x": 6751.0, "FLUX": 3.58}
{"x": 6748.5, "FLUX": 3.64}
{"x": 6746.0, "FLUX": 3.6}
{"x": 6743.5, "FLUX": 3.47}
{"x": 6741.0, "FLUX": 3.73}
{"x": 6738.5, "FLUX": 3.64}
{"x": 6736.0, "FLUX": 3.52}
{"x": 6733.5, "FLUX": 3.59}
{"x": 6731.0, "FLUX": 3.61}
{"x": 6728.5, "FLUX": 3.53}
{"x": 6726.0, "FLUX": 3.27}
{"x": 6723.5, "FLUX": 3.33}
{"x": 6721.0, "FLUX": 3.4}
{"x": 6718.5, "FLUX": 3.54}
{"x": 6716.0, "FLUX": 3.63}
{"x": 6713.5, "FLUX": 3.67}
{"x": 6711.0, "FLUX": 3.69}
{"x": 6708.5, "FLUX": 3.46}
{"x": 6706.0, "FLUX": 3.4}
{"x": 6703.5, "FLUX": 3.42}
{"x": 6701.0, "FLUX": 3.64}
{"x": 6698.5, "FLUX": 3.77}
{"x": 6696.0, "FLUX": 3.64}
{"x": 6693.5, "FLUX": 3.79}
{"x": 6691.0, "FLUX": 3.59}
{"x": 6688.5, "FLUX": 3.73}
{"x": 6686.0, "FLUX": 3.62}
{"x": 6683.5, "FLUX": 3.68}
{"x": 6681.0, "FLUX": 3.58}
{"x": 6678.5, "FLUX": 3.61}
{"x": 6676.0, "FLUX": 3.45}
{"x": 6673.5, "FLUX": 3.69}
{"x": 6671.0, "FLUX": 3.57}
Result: 1.1 angstrom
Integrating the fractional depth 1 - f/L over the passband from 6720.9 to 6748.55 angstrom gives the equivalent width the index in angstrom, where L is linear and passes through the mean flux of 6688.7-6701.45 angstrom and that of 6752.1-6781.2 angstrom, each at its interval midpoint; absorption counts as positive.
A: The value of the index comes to 0.8 angstrom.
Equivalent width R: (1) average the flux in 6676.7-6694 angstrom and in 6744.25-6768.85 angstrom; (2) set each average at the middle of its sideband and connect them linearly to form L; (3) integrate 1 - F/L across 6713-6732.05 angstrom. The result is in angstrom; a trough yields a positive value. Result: 0.7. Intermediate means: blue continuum 3.64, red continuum 3.62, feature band 3.49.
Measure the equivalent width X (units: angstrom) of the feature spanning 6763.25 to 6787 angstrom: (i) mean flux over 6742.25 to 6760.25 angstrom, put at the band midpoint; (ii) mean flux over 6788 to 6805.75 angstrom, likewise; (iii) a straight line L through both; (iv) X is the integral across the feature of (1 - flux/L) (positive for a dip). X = 0.29 angstrom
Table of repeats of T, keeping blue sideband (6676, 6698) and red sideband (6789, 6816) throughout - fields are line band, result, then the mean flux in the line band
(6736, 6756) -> -0.38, 3.66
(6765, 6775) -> 0.11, 3.53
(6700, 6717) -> 0.33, 3.56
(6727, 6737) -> 0.14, 3.56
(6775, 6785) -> -0.12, 3.6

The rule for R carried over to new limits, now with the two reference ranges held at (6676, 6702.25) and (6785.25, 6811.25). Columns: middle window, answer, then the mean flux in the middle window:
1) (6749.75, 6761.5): -0.3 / 3.71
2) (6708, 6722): 0.3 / 3.57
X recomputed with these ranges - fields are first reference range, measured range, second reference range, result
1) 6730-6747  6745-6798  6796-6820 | -0.7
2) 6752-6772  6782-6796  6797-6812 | -0.4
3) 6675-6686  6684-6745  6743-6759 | 1.1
